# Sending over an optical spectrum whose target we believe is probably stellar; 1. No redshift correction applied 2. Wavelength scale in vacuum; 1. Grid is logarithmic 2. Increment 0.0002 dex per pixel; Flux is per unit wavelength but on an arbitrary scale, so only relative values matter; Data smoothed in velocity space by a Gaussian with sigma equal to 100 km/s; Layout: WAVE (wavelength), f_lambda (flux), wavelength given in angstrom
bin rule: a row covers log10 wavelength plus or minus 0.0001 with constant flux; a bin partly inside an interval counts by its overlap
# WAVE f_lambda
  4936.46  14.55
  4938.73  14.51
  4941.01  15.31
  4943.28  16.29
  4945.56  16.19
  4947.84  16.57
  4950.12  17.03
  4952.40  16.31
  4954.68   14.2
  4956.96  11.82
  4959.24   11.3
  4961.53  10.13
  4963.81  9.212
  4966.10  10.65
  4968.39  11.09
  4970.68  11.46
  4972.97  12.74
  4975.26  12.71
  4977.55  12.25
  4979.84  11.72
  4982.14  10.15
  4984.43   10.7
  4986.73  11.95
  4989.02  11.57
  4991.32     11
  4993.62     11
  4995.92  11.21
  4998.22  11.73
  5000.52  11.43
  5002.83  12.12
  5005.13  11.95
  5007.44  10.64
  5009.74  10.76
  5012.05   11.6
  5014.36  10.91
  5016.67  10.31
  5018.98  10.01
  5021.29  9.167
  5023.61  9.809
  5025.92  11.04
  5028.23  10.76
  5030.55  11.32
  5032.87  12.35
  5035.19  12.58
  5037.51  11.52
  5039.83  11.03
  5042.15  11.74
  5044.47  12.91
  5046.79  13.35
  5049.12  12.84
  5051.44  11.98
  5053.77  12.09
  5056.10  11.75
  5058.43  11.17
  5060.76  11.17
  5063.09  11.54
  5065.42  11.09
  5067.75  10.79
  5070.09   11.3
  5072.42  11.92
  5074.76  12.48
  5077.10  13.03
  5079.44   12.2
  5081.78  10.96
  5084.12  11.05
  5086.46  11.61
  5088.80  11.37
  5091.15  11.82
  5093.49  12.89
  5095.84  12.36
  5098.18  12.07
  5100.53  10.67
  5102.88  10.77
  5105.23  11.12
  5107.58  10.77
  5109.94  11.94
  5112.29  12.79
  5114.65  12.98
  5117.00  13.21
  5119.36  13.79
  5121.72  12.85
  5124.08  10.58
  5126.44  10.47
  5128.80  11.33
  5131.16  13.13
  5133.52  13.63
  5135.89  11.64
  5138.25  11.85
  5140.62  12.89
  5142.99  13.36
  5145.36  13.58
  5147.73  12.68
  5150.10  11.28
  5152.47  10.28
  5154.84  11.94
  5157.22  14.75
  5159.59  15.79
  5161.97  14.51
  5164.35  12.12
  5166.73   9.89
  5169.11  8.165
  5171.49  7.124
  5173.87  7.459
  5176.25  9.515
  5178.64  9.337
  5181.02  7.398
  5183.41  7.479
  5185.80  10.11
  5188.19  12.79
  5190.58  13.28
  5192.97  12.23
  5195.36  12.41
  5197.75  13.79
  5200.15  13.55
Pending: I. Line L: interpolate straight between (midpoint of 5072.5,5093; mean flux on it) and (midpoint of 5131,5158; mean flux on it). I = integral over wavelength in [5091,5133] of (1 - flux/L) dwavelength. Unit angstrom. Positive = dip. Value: 0.6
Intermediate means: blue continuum 11.9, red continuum 12.5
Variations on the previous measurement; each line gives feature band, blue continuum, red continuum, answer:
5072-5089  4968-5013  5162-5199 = -1.4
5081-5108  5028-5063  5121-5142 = 1.1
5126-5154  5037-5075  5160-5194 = -4.0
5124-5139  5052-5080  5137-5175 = -0.2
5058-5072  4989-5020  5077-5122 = 0.5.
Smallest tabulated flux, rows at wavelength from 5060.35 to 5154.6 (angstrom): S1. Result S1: 10.28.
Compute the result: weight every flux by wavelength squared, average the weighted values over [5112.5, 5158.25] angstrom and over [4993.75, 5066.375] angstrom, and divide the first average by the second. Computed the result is 1.1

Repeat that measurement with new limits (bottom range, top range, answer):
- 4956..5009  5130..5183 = 1.08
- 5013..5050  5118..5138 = 1.11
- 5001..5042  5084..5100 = 1.10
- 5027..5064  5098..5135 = 1.04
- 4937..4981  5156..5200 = 0.91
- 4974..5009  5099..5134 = 1.10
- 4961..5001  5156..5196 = 1.04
